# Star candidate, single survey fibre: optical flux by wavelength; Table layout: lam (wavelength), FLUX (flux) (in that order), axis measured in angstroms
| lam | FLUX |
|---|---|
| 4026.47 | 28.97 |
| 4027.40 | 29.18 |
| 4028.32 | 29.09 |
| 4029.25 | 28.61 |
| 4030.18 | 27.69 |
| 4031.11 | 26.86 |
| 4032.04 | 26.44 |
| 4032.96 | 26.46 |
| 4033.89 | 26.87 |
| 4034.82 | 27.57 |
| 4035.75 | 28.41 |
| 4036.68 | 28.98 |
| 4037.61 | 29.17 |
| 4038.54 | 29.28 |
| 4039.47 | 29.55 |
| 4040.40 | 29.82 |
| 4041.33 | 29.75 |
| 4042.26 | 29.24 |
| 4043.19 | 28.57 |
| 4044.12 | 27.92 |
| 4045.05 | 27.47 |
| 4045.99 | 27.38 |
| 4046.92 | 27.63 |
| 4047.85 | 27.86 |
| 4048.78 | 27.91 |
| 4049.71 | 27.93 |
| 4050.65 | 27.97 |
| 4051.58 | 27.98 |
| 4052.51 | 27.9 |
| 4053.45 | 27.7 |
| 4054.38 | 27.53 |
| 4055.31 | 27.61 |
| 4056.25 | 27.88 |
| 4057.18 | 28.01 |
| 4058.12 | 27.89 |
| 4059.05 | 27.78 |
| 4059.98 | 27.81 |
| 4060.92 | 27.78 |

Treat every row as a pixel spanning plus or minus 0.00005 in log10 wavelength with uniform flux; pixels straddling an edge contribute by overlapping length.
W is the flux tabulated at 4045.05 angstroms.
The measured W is 27.47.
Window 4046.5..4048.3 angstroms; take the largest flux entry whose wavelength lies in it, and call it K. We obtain 27.86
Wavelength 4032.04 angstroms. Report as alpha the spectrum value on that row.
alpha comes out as 26.44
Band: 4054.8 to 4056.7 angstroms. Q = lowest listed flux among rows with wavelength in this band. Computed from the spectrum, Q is 27.61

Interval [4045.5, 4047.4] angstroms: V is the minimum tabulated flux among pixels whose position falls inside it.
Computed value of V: 27.38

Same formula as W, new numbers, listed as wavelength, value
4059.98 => 27.81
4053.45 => 27.7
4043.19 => 28.57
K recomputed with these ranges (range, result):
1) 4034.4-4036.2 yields 28.41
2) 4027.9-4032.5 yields 29.09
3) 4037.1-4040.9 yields 29.82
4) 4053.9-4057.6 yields 28.01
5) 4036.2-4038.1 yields 29.17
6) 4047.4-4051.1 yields 27.97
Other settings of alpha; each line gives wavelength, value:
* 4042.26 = 29.24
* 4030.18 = 27.69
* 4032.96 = 26.46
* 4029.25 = 28.61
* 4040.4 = 29.82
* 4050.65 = 27.97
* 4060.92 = 27.78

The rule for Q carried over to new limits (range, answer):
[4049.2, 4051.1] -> 27.93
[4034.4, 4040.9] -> 27.57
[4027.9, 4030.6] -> 27.69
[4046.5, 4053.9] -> 27.63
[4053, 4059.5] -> 27.53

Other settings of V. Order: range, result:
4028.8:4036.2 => 26.44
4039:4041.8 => 29.55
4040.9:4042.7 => 29.24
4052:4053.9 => 27.7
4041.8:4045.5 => 27.47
